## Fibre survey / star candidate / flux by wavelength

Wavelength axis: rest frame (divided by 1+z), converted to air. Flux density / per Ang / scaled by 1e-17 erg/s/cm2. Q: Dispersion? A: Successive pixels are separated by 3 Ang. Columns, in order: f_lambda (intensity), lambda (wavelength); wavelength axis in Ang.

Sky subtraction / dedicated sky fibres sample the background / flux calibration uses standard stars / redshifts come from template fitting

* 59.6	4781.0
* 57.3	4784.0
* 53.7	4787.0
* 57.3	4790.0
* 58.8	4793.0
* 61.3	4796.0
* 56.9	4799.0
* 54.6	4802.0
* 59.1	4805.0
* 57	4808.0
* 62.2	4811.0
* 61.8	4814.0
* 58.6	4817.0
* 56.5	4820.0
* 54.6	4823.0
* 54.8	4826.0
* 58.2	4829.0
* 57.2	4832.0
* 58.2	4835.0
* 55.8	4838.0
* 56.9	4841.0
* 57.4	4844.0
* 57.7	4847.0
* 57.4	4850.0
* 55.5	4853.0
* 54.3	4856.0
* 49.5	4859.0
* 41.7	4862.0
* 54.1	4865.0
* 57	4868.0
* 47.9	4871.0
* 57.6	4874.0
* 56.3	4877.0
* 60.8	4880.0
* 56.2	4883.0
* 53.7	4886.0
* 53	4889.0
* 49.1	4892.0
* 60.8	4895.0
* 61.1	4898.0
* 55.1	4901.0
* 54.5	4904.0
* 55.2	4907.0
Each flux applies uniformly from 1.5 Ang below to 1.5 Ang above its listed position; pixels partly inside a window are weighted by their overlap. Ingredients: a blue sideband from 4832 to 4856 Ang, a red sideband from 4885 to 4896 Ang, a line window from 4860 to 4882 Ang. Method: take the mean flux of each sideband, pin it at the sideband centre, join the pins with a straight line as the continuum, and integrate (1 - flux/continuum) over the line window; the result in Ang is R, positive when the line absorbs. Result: 0.6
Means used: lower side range 56.8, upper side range 53.9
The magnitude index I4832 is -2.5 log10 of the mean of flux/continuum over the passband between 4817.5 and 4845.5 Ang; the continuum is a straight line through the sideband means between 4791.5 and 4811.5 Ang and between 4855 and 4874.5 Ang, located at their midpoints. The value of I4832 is -0.03 mag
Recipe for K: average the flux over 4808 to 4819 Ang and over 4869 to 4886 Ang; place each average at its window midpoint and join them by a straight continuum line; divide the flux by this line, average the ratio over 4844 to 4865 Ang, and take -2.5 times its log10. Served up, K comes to 0.082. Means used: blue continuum 60.1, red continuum 55.6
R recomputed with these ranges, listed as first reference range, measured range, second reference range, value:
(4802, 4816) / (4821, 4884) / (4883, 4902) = 2.40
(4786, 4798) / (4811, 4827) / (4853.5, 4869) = -0.69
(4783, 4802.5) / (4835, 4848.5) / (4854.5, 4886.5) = -0.53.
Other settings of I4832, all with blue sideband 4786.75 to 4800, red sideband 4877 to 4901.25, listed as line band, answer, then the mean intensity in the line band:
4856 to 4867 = 0.15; 49.6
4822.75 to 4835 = 0.01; 56.6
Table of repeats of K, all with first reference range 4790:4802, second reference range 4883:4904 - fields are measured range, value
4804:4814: -0.04 mag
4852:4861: 0.08 mag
